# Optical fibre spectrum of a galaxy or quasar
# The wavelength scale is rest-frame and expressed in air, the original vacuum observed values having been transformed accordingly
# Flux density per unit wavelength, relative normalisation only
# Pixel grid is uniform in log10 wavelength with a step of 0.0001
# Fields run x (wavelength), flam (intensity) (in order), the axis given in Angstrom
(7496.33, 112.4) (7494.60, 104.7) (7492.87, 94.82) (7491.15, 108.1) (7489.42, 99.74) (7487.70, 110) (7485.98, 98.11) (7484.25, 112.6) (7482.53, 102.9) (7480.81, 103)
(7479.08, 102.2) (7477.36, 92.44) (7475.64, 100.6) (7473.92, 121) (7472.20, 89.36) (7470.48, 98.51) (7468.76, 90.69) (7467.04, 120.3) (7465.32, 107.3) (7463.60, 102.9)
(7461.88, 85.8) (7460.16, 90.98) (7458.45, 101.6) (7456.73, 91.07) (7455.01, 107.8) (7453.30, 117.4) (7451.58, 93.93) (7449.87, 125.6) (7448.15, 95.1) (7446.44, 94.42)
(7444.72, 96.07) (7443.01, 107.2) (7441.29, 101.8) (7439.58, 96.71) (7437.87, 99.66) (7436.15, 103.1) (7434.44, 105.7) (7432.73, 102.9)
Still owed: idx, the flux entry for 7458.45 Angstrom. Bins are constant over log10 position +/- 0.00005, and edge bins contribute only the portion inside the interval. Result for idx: 101.6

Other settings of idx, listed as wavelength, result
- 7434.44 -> 105.7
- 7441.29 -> 101.8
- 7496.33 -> 112.4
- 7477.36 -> 92.44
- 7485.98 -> 98.11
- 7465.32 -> 107.3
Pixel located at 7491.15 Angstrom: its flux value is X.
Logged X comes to 108.1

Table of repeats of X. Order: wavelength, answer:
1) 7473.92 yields 121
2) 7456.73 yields 91.07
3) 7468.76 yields 90.69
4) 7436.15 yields 103.1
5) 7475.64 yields 100.6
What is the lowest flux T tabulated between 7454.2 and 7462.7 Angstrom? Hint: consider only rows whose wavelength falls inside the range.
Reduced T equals 85.8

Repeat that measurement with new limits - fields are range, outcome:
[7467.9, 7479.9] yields 89.36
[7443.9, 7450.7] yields 94.42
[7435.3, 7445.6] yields 96.07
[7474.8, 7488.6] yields 92.44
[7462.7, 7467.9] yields 102.9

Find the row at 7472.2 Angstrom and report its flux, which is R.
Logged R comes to 89.36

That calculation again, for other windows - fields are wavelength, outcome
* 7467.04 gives 120.3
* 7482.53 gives 102.9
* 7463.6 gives 102.9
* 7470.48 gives 98.51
